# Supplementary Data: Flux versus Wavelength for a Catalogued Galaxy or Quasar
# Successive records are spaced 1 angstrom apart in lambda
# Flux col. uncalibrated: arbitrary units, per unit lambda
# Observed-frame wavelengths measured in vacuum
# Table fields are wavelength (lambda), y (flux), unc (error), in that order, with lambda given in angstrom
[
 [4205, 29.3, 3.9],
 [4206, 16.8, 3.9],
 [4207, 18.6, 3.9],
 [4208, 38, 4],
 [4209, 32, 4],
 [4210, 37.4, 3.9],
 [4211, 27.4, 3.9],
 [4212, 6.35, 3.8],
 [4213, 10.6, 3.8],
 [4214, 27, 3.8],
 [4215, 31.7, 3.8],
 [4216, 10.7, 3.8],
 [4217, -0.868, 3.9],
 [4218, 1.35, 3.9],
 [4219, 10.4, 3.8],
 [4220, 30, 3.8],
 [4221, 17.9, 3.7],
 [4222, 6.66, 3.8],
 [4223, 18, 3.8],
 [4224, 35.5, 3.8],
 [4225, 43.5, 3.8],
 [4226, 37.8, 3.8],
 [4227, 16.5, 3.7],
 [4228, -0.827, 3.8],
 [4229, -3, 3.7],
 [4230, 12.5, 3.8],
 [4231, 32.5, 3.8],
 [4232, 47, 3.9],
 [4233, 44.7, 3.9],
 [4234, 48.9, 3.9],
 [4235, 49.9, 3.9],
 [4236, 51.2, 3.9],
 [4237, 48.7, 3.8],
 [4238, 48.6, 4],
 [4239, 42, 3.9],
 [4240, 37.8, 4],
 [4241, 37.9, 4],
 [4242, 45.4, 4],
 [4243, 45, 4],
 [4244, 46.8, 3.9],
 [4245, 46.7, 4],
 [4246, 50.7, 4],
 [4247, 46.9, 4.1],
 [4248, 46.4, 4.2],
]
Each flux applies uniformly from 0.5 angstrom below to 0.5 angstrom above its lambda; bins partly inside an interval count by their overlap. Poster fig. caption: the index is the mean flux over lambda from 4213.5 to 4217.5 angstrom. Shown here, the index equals 17.1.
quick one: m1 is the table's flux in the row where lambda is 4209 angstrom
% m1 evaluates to 32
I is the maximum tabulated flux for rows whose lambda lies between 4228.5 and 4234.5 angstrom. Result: 48.9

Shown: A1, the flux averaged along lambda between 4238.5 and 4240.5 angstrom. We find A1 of 39.9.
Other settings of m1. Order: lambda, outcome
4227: 16.5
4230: 12.5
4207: 18.6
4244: 46.8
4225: 43.5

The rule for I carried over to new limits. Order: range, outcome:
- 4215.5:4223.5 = 30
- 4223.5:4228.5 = 43.5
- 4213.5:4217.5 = 31.7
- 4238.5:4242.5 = 45.4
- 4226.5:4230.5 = 16.5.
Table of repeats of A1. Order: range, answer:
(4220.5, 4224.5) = 19.5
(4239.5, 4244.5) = 42.6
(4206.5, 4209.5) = 29.5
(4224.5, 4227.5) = 32.6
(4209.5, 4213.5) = 20.4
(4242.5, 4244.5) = 45.9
